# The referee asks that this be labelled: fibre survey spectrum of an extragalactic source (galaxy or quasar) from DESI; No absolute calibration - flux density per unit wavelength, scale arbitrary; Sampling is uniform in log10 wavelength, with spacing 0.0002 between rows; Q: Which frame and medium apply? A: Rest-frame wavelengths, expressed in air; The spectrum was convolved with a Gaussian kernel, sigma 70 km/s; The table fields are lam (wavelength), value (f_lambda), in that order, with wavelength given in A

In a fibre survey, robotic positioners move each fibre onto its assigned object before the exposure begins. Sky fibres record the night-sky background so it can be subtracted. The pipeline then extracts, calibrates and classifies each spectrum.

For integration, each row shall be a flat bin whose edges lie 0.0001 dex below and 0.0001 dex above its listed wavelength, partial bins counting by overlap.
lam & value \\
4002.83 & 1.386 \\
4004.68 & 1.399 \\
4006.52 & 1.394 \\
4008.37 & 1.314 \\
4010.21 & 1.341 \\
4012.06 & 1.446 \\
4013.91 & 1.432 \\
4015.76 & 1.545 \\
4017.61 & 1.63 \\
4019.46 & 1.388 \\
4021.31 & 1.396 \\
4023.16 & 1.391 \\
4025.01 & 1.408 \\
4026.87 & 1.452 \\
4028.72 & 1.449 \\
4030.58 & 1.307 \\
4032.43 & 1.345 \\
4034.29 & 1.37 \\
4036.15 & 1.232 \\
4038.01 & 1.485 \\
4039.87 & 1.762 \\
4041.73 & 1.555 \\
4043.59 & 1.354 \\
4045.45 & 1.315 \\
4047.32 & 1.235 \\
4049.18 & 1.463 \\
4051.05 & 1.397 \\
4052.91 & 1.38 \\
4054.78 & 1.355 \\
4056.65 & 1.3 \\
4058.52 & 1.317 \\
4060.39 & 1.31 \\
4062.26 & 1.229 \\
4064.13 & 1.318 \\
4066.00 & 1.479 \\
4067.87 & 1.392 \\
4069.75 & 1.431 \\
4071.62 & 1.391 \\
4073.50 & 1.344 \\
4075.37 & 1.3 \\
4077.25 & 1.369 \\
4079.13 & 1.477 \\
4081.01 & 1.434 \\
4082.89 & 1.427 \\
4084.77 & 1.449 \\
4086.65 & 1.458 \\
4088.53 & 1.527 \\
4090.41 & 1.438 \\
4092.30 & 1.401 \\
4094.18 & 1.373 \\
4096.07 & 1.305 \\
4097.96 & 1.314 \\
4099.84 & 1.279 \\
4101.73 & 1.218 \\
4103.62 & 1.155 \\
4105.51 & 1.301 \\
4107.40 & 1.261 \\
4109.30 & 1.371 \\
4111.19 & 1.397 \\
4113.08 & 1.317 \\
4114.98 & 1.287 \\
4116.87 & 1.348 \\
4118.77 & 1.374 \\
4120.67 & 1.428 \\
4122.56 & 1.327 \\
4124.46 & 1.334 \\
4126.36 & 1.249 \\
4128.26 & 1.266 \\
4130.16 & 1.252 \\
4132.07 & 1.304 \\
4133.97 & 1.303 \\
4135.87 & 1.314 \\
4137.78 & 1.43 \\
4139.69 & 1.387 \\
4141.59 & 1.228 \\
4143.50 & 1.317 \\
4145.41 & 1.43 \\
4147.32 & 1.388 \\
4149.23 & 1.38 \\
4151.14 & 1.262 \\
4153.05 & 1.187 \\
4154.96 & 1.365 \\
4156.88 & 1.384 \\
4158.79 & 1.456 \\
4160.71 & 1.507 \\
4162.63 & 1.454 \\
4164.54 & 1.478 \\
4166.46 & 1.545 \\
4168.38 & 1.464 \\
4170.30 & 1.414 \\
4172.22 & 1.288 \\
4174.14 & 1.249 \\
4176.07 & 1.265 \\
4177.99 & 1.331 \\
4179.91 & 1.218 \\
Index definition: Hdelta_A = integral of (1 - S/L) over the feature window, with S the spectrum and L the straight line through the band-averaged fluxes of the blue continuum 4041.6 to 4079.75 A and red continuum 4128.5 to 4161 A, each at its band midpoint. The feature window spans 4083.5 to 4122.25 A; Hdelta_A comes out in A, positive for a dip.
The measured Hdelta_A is 0.0 A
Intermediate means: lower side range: 1.36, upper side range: 1.34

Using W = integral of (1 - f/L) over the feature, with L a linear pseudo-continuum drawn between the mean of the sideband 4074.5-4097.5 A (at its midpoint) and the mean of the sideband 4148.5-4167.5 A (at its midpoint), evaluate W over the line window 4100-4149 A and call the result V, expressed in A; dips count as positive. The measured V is 3.02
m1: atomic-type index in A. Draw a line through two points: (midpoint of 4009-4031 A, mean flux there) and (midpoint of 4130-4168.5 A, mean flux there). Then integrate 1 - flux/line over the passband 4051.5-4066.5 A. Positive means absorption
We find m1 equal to 0.9 A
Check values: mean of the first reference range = 1.43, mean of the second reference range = 1.37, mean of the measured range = 1.33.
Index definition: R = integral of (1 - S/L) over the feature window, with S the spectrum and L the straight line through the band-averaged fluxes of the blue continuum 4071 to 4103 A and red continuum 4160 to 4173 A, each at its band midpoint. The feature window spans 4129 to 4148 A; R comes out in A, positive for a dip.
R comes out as 1.2 A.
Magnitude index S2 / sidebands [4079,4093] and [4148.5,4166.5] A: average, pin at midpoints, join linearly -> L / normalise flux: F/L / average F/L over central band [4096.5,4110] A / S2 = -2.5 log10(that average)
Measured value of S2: 0.13 mag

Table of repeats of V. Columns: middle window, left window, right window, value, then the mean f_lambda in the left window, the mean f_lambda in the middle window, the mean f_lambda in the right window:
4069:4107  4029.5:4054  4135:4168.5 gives 0.72 A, 1.4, 1.37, 1.39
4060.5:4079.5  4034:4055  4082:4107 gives 0.21 A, 1.41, 1.37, 1.36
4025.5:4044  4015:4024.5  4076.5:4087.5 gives 0.34 A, 1.47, 1.43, 1.44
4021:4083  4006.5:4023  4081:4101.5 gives 1.15 A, 1.43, 1.39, 1.39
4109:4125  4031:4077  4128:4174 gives 0.19 A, 1.38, 1.35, 1.37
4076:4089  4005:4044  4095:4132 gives -0.91 A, 1.43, 1.44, 1.3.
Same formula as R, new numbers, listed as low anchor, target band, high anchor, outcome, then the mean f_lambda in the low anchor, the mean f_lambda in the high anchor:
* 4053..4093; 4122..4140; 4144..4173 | 1.1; 1.39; 1.4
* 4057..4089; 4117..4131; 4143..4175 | 0.7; 1.39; 1.39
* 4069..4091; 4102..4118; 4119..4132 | 0.6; 1.42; 1.31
